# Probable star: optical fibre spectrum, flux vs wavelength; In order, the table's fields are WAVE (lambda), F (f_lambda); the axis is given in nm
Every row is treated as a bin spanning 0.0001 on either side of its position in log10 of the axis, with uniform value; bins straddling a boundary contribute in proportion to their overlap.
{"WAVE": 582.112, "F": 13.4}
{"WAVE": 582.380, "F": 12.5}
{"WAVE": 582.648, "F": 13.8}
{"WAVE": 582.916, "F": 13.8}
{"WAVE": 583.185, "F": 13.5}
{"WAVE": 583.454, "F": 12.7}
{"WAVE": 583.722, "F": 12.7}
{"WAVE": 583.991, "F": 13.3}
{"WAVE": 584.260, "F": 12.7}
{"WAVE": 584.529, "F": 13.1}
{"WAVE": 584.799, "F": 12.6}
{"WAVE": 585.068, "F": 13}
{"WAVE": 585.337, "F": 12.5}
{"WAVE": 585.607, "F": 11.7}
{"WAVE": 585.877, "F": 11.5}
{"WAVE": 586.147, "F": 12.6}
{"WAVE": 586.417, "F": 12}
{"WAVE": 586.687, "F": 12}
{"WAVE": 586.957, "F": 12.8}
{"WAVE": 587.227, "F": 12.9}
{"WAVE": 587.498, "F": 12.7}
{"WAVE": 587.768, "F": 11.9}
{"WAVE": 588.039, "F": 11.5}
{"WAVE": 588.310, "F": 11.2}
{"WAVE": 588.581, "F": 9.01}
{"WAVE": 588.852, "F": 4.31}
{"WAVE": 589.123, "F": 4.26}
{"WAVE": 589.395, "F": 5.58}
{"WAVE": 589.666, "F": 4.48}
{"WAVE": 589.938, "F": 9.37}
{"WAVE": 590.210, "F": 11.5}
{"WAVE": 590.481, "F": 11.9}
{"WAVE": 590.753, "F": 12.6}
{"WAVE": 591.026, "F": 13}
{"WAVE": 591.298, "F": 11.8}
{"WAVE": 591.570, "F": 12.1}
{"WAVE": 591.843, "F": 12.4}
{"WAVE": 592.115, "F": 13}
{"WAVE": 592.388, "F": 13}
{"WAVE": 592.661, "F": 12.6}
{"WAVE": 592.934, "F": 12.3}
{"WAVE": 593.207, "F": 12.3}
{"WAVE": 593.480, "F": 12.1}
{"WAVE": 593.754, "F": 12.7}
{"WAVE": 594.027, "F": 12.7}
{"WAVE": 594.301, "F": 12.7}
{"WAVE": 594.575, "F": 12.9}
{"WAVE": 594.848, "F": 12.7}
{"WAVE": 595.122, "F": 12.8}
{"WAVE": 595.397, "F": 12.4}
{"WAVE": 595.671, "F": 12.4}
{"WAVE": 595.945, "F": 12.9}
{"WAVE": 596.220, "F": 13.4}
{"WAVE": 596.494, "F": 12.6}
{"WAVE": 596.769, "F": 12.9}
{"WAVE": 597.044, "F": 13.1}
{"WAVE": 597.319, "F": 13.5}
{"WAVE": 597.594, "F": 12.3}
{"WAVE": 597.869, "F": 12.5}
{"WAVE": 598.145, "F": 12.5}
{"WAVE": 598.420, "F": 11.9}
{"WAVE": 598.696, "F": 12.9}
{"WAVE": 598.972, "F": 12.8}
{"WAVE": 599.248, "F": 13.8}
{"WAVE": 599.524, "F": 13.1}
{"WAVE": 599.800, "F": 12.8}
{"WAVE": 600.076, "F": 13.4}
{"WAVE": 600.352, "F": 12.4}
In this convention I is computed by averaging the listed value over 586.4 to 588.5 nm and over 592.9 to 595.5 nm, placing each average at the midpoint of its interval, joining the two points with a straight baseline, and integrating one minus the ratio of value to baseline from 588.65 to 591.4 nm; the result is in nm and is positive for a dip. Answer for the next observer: 0.77 nm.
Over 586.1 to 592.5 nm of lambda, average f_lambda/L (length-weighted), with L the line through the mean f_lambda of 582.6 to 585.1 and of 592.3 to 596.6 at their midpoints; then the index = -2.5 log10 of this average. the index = 0.20 mag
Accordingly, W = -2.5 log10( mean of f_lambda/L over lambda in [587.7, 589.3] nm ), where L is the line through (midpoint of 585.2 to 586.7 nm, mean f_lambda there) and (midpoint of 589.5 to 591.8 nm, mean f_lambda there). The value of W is 0.33 mag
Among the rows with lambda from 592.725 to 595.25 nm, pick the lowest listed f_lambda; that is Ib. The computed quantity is 12.1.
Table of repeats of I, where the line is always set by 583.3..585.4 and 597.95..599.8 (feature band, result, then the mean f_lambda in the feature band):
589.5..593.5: 0.39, 11.6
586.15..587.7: 0.05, 12.5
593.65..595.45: 0.02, 12.7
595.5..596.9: 0.00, 12.8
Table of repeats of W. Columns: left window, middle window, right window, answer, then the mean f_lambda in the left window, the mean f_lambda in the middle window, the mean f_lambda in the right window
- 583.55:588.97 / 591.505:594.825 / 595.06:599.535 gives -0.01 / 11.8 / 12.6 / 12.8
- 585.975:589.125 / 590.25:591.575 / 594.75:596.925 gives -0.05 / 10.9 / 12.2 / 12.8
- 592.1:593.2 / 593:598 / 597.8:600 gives 0.00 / 12.6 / 12.7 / 12.8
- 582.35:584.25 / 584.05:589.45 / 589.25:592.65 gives 0.11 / 13.2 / 11.1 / 10.9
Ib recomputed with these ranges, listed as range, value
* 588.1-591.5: 4.26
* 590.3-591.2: 11.9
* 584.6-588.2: 11.5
